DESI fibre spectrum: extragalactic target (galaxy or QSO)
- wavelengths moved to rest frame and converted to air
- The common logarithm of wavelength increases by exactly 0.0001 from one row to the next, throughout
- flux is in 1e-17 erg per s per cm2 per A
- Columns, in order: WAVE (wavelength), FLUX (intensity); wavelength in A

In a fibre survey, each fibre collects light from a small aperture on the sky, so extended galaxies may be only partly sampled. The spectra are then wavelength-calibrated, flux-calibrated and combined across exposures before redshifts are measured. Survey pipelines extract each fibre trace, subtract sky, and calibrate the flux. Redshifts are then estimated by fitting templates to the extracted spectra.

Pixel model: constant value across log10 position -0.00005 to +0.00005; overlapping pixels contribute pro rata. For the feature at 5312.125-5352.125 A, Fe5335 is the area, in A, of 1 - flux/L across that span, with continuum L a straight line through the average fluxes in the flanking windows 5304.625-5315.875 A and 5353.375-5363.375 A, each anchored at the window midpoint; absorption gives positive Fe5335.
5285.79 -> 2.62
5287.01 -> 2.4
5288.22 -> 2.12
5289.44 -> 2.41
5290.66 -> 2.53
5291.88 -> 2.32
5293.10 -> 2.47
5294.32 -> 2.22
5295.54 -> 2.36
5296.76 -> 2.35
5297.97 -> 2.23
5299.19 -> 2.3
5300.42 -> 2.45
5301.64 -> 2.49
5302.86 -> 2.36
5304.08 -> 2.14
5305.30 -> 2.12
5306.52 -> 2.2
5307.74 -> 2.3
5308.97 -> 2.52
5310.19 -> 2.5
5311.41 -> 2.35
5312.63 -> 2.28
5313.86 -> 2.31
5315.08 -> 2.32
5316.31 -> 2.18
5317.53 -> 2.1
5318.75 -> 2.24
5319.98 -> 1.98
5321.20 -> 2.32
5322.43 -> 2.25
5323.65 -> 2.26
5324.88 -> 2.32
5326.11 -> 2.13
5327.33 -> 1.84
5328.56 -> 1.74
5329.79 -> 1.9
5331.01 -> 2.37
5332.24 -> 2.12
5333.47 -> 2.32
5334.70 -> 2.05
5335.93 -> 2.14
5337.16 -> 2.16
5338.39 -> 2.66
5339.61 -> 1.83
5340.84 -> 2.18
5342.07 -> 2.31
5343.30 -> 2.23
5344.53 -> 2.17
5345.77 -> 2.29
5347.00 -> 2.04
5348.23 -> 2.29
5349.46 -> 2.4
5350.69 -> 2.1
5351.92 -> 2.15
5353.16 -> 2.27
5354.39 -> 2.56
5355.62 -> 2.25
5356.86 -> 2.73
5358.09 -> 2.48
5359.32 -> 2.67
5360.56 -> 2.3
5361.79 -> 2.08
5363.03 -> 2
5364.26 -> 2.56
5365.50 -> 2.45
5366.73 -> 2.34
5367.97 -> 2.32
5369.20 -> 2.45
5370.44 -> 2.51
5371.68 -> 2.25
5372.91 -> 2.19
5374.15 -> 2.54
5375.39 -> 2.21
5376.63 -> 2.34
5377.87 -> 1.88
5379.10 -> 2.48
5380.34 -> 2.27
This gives 2.9 A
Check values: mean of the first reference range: 2.32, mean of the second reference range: 2.39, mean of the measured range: 2.18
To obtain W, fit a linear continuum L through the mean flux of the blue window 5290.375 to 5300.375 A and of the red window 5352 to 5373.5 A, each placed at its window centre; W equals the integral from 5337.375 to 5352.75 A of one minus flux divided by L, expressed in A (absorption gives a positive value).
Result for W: 0.9 A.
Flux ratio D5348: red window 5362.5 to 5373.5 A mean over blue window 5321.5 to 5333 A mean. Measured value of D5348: 1.1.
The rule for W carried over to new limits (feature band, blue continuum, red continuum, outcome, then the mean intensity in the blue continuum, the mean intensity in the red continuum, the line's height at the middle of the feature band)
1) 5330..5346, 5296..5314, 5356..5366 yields 1.1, 2.33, 2.4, 2.37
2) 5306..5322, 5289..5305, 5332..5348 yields 0.1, 2.35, 2.2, 2.29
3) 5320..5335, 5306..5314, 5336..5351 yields 1.0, 2.35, 2.22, 2.29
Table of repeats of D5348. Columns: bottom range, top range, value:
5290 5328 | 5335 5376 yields 1.01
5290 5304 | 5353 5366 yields 1.02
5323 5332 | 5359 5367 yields 1.12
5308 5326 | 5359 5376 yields 1.03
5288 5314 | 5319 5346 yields 0.92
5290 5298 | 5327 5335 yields 0.87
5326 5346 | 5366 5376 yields 1.10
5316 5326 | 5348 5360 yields 1.09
